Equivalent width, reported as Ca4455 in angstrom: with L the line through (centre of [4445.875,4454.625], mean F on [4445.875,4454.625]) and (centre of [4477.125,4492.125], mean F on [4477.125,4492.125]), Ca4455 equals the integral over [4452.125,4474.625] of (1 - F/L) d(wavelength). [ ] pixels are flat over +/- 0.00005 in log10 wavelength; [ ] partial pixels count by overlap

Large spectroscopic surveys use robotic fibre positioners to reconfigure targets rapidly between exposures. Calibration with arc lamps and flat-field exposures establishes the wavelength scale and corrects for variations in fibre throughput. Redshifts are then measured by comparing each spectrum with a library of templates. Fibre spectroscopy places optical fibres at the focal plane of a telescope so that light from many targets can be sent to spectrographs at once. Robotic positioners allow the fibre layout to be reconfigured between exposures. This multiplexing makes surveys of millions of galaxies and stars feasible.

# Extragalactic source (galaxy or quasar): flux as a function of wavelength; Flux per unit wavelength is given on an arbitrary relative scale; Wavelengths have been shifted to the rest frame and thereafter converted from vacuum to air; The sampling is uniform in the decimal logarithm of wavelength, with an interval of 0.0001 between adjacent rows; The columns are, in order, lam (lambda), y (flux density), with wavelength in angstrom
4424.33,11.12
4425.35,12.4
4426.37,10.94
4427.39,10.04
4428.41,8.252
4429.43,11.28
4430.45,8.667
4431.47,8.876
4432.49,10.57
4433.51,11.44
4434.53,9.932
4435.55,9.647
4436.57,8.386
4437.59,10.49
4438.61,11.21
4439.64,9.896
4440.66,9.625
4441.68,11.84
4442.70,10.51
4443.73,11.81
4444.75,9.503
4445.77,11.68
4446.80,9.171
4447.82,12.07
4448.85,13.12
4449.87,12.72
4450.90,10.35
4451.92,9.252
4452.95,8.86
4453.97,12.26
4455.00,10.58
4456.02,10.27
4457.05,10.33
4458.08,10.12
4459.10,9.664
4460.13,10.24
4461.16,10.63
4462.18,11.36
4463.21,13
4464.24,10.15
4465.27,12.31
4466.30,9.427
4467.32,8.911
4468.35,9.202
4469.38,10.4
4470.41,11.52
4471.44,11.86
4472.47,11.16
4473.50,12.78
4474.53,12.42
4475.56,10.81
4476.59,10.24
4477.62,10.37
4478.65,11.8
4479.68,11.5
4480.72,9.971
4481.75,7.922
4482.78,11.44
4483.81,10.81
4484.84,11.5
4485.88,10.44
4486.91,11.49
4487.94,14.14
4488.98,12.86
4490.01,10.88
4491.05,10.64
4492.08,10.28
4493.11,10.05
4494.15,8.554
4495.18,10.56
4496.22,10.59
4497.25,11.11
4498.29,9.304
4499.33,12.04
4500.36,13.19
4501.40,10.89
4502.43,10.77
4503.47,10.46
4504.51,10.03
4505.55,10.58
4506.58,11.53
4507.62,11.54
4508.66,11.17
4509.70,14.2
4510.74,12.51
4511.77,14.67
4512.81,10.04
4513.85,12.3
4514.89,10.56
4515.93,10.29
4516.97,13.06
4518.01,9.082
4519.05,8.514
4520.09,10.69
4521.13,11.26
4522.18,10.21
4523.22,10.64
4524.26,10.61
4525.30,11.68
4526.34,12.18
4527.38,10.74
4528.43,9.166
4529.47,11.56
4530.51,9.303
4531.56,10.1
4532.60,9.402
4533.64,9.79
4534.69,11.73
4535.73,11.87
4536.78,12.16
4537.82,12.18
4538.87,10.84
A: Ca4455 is 0.6 angstrom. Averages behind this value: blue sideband 11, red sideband 11.1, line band 10.7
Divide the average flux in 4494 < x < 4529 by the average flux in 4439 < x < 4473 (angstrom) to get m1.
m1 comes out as 1.0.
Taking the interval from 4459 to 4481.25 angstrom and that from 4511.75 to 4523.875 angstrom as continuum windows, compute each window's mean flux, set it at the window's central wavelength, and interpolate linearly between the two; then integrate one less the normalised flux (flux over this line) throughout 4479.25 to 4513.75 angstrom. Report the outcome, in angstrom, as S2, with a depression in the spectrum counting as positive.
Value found -1.0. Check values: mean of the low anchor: 10.9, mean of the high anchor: 10.8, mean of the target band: 11.2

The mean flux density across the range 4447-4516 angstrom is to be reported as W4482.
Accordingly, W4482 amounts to 11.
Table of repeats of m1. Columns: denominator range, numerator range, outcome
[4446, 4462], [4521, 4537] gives 1.01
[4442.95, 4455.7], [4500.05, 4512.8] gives 1.07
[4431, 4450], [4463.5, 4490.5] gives 1.04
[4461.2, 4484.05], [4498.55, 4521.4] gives 1.04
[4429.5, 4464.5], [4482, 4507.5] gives 1.04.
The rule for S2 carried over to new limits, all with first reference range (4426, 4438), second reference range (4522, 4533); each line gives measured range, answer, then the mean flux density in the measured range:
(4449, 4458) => -0.6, 10.7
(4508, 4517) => -1.4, 12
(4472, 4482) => -0.8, 11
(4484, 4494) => -1.0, 11.2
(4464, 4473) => -0.4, 10.6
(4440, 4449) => -0.9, 10.9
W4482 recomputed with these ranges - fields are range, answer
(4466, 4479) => 10.9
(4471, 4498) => 11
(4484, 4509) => 11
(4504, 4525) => 11.2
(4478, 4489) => 11.2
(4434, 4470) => 10.5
